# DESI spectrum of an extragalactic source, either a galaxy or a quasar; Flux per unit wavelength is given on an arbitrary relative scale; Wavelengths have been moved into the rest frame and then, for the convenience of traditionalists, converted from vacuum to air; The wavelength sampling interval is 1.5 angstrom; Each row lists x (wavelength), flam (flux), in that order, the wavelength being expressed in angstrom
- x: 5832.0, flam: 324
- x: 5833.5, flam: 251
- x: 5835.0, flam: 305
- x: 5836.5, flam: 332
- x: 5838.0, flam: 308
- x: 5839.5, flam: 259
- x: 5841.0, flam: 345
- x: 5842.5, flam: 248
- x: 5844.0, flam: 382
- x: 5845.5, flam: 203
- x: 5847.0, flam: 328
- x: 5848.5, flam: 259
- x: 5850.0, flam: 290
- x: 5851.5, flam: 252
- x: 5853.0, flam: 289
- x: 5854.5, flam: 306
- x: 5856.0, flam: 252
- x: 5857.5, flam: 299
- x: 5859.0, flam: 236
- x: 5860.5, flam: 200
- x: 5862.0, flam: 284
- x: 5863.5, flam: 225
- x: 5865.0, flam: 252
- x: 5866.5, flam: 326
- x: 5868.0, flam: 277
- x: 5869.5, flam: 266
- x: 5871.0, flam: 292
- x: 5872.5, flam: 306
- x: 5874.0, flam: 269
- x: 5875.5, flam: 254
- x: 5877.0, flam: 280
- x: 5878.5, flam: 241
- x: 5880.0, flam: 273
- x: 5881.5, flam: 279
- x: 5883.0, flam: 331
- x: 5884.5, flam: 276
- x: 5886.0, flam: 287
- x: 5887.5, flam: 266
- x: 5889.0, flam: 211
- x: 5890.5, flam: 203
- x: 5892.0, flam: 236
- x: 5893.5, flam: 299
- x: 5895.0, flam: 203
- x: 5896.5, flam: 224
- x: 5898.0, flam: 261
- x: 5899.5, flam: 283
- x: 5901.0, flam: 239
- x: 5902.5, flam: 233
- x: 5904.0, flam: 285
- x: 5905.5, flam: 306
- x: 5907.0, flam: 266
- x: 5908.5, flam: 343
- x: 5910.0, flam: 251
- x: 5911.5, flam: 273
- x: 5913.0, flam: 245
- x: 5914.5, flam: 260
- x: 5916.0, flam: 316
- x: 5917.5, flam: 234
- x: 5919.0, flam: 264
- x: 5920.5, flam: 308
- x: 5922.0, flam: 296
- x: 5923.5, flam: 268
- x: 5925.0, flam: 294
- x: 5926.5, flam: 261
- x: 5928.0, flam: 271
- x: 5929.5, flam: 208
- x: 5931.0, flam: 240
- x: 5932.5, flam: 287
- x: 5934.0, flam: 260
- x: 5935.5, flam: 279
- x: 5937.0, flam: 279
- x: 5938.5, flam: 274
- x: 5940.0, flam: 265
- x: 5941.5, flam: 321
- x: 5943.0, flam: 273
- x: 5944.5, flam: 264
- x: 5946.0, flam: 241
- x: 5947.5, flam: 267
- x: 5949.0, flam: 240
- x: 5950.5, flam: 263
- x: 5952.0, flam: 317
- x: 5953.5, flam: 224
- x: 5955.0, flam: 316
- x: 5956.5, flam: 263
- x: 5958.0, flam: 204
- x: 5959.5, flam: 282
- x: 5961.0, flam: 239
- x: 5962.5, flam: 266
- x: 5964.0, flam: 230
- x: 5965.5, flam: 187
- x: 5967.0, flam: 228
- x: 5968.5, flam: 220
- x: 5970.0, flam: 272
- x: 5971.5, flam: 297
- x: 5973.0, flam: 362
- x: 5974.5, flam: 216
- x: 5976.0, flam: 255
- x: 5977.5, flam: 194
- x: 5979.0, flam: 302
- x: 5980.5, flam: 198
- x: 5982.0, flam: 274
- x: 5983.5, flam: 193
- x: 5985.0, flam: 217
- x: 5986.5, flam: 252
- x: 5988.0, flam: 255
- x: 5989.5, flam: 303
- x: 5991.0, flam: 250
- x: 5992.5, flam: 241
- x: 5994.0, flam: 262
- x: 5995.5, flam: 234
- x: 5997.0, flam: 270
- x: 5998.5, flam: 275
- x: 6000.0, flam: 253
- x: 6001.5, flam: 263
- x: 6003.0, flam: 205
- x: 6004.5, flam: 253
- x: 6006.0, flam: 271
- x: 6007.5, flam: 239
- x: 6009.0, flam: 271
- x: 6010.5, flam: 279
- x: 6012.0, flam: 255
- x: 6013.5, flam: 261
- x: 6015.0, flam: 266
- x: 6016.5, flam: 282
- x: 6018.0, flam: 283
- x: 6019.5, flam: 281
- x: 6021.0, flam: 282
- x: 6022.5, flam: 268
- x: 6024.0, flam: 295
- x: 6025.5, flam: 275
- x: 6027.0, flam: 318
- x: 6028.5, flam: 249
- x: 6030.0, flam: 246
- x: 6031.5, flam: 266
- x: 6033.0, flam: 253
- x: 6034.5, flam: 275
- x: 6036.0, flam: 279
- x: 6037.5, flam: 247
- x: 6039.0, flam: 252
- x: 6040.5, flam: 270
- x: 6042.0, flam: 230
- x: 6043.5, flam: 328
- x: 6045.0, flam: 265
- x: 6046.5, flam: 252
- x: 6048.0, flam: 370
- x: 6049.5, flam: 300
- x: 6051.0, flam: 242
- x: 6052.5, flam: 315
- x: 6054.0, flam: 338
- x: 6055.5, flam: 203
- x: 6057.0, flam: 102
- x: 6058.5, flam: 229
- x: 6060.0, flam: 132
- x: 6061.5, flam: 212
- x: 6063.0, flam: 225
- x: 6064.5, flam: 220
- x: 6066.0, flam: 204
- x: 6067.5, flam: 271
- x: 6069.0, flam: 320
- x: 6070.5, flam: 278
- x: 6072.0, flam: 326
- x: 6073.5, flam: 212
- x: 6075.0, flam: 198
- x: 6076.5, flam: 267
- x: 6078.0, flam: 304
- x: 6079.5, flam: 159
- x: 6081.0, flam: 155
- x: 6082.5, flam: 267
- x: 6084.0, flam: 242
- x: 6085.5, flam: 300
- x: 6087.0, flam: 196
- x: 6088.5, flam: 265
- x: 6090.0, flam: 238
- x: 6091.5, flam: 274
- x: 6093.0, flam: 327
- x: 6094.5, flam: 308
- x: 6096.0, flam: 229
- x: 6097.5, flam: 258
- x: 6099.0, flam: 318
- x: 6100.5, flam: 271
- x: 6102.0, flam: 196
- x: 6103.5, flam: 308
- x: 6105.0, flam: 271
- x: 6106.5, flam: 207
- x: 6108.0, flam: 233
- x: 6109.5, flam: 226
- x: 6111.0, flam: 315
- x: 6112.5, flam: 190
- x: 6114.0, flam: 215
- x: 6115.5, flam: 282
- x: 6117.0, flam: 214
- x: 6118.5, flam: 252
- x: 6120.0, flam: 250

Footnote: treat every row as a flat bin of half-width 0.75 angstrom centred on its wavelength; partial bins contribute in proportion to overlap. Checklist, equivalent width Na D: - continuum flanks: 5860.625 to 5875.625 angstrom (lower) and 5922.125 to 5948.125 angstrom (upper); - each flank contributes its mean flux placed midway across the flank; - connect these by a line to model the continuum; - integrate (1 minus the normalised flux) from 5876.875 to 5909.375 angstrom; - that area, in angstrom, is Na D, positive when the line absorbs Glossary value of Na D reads 0.8 angstrom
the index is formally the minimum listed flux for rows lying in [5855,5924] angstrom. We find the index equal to 200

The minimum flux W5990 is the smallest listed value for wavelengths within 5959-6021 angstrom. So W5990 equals 187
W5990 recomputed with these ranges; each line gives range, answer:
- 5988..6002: 234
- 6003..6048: 205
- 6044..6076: 102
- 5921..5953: 208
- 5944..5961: 204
